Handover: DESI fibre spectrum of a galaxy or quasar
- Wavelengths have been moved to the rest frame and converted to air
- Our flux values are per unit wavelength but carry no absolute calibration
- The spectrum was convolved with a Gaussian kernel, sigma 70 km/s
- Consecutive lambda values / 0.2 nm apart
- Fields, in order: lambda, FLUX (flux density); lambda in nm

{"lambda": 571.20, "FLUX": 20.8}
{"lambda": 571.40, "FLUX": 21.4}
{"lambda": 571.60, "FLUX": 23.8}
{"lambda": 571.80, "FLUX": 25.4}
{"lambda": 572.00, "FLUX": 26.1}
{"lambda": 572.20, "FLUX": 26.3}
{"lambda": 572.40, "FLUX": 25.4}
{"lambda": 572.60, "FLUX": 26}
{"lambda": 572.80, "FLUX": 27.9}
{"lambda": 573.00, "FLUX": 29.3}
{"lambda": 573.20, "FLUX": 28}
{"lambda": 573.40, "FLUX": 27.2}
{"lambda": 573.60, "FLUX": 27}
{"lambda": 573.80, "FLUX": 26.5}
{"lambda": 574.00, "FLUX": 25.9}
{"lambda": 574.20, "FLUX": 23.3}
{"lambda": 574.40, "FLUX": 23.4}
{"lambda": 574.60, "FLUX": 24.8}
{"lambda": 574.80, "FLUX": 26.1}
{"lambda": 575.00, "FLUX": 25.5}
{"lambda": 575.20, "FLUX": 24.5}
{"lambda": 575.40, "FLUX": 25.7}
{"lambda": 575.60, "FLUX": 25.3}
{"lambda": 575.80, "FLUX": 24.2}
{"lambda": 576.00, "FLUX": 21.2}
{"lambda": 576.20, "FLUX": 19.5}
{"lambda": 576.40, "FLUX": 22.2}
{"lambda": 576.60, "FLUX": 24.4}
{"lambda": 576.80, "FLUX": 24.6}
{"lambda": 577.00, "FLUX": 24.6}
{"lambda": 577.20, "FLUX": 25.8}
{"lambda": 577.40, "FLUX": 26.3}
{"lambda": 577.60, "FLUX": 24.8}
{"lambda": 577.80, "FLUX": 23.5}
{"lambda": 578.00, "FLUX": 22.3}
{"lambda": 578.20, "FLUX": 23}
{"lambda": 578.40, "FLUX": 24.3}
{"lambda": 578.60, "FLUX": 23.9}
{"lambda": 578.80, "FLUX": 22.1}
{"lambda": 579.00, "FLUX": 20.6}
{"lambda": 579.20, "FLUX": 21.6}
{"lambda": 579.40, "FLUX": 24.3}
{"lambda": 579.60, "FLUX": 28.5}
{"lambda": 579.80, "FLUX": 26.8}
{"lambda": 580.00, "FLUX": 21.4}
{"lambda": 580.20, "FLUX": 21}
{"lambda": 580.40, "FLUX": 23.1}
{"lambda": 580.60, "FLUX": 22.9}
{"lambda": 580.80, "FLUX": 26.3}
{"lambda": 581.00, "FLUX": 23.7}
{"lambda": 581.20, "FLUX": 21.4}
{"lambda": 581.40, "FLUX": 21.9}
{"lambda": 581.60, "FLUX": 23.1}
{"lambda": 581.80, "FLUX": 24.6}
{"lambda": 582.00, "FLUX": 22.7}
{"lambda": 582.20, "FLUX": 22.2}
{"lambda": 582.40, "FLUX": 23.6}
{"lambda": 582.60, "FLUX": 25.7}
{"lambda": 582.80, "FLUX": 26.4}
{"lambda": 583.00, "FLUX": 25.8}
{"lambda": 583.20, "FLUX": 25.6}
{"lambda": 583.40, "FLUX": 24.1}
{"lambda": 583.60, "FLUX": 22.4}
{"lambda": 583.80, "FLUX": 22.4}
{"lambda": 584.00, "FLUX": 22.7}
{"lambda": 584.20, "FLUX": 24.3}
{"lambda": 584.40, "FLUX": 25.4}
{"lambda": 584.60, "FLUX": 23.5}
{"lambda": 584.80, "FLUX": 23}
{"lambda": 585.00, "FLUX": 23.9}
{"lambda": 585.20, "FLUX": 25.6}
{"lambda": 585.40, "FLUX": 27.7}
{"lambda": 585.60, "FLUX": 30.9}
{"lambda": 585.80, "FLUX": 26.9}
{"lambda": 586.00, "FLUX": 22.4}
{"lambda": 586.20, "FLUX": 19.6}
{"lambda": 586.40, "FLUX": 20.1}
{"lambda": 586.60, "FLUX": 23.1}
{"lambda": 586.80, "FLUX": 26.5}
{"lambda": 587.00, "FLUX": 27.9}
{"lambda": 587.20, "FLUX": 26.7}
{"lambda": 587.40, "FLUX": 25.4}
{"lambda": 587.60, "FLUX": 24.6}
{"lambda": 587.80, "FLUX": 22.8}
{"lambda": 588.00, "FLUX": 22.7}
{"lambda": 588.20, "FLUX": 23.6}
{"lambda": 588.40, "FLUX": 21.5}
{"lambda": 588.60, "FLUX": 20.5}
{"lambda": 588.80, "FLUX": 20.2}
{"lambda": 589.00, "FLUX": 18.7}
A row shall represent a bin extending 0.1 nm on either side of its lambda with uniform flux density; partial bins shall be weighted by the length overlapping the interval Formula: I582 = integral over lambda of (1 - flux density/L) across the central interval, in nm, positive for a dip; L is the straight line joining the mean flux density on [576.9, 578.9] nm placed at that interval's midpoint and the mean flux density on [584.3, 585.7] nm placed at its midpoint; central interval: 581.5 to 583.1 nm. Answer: 0.053 nm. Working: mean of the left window 24.1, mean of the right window 25.7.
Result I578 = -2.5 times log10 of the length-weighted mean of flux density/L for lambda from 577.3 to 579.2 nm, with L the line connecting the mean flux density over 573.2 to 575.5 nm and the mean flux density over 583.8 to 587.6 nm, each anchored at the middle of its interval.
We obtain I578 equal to 0.09 mag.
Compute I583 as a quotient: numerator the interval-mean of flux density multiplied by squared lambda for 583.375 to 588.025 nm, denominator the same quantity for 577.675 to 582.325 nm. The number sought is 1.1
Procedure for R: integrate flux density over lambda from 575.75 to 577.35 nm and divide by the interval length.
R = 23.4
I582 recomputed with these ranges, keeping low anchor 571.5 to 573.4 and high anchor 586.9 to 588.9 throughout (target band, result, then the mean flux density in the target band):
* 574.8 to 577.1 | 0.17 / 23.9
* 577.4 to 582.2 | 0.32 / 23.4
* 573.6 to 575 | 0.05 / 25.2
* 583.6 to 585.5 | 0.00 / 24.2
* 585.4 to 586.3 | -0.05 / 25.3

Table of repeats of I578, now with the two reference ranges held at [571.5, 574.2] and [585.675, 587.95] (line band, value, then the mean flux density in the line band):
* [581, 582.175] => 0.10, 22.8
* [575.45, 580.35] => 0.09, 23.6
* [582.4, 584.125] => 0.02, 24.3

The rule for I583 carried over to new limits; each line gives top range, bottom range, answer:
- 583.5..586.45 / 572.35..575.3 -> 0.96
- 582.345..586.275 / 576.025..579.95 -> 1.06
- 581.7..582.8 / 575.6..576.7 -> 1.09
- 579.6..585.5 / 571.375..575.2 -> 0.96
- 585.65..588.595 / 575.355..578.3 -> 1.04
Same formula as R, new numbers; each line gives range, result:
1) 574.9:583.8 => 23.8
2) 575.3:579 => 23.7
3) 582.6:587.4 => 24.7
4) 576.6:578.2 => 24.5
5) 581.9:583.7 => 24.3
